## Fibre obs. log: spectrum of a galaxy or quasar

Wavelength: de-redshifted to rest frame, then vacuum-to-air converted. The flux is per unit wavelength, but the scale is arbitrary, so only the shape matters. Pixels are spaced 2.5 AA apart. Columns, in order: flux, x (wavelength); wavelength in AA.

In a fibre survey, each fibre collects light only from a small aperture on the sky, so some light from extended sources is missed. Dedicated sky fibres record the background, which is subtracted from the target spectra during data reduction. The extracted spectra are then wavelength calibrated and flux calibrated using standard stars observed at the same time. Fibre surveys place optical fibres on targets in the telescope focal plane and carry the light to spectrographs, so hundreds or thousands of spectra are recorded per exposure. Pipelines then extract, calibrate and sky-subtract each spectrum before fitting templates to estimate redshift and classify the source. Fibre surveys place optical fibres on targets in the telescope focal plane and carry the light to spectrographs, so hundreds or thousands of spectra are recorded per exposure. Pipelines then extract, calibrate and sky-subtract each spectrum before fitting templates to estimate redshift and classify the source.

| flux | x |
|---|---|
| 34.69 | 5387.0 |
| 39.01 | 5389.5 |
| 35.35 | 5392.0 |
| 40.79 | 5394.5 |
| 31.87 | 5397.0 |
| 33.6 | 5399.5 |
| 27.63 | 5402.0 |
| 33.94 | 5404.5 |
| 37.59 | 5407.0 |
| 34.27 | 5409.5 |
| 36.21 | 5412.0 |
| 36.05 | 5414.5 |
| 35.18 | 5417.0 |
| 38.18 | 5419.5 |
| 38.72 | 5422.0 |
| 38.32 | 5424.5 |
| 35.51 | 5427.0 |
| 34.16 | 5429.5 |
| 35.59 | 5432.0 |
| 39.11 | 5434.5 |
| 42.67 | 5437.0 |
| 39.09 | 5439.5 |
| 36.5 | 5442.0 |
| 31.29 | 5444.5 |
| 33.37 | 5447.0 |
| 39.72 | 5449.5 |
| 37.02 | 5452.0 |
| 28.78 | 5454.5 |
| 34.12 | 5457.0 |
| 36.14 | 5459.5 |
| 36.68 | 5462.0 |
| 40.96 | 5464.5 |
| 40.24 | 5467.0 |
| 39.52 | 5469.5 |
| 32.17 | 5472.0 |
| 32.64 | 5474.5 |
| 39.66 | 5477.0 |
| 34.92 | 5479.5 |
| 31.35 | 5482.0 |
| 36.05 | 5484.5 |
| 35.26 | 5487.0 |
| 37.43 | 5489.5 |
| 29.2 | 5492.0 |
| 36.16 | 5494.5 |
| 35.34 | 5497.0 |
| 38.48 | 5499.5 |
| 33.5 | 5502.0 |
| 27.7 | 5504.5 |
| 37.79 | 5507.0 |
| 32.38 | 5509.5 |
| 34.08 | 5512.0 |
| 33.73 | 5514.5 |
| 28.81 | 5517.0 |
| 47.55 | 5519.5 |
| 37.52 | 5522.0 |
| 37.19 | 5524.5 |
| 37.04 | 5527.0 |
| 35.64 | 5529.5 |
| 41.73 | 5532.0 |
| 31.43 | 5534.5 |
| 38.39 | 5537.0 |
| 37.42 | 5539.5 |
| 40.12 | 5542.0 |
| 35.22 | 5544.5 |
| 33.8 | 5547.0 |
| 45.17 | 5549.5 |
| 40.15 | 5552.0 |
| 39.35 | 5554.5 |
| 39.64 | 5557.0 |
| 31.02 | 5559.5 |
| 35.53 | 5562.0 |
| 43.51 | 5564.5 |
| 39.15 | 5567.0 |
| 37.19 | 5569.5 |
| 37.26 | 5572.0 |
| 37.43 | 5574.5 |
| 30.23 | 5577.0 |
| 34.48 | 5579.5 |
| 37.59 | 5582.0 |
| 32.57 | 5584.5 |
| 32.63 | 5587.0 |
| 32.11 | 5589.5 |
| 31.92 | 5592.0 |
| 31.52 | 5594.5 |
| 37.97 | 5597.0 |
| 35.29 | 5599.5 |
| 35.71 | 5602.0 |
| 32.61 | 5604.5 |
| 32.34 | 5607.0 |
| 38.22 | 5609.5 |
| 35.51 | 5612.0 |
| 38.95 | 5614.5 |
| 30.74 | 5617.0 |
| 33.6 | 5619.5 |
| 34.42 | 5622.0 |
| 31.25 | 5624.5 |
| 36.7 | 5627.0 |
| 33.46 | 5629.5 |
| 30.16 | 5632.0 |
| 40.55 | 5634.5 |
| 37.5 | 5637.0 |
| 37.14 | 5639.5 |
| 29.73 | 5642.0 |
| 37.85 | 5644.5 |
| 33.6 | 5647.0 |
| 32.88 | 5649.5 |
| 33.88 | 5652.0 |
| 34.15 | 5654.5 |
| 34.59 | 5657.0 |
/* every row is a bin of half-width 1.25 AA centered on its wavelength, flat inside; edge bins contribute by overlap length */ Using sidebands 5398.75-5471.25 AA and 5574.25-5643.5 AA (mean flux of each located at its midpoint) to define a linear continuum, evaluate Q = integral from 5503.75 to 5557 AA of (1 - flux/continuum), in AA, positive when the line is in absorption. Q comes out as -2.7 AA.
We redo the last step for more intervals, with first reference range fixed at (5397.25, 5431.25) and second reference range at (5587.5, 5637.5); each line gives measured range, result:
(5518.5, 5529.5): -1.4 AA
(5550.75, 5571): -2.1 AA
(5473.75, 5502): -0.1 AA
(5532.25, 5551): -1.6 AA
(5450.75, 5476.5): -0.7 AA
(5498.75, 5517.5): 0.8 AA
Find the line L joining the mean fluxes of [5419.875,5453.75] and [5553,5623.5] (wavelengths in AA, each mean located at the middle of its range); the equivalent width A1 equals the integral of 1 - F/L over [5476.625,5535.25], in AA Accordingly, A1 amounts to 1.3 AA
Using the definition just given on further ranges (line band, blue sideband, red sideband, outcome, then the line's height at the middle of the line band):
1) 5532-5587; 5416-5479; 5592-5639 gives -2.50 AA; 35.4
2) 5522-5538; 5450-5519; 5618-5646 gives -0.92 AA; 34.9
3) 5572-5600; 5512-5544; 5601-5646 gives 1.25 AA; 35.7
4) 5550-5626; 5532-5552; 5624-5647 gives 2.09 AA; 36.4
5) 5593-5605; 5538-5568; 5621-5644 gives 0.50 AA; 36.2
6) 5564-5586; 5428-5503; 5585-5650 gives -0.95 AA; 34.8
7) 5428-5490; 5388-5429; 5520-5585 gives 0.21 AA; 36.3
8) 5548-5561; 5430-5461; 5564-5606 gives -1.32 AA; 35.3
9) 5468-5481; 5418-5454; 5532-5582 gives 0.44 AA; 37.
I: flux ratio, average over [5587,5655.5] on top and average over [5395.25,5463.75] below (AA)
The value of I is 0.96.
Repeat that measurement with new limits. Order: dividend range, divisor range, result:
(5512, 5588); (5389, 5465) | 1.03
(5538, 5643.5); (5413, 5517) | 1.00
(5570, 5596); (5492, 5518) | 1.01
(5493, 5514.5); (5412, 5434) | 0.94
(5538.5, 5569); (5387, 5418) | 1.09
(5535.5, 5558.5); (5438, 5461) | 1.10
